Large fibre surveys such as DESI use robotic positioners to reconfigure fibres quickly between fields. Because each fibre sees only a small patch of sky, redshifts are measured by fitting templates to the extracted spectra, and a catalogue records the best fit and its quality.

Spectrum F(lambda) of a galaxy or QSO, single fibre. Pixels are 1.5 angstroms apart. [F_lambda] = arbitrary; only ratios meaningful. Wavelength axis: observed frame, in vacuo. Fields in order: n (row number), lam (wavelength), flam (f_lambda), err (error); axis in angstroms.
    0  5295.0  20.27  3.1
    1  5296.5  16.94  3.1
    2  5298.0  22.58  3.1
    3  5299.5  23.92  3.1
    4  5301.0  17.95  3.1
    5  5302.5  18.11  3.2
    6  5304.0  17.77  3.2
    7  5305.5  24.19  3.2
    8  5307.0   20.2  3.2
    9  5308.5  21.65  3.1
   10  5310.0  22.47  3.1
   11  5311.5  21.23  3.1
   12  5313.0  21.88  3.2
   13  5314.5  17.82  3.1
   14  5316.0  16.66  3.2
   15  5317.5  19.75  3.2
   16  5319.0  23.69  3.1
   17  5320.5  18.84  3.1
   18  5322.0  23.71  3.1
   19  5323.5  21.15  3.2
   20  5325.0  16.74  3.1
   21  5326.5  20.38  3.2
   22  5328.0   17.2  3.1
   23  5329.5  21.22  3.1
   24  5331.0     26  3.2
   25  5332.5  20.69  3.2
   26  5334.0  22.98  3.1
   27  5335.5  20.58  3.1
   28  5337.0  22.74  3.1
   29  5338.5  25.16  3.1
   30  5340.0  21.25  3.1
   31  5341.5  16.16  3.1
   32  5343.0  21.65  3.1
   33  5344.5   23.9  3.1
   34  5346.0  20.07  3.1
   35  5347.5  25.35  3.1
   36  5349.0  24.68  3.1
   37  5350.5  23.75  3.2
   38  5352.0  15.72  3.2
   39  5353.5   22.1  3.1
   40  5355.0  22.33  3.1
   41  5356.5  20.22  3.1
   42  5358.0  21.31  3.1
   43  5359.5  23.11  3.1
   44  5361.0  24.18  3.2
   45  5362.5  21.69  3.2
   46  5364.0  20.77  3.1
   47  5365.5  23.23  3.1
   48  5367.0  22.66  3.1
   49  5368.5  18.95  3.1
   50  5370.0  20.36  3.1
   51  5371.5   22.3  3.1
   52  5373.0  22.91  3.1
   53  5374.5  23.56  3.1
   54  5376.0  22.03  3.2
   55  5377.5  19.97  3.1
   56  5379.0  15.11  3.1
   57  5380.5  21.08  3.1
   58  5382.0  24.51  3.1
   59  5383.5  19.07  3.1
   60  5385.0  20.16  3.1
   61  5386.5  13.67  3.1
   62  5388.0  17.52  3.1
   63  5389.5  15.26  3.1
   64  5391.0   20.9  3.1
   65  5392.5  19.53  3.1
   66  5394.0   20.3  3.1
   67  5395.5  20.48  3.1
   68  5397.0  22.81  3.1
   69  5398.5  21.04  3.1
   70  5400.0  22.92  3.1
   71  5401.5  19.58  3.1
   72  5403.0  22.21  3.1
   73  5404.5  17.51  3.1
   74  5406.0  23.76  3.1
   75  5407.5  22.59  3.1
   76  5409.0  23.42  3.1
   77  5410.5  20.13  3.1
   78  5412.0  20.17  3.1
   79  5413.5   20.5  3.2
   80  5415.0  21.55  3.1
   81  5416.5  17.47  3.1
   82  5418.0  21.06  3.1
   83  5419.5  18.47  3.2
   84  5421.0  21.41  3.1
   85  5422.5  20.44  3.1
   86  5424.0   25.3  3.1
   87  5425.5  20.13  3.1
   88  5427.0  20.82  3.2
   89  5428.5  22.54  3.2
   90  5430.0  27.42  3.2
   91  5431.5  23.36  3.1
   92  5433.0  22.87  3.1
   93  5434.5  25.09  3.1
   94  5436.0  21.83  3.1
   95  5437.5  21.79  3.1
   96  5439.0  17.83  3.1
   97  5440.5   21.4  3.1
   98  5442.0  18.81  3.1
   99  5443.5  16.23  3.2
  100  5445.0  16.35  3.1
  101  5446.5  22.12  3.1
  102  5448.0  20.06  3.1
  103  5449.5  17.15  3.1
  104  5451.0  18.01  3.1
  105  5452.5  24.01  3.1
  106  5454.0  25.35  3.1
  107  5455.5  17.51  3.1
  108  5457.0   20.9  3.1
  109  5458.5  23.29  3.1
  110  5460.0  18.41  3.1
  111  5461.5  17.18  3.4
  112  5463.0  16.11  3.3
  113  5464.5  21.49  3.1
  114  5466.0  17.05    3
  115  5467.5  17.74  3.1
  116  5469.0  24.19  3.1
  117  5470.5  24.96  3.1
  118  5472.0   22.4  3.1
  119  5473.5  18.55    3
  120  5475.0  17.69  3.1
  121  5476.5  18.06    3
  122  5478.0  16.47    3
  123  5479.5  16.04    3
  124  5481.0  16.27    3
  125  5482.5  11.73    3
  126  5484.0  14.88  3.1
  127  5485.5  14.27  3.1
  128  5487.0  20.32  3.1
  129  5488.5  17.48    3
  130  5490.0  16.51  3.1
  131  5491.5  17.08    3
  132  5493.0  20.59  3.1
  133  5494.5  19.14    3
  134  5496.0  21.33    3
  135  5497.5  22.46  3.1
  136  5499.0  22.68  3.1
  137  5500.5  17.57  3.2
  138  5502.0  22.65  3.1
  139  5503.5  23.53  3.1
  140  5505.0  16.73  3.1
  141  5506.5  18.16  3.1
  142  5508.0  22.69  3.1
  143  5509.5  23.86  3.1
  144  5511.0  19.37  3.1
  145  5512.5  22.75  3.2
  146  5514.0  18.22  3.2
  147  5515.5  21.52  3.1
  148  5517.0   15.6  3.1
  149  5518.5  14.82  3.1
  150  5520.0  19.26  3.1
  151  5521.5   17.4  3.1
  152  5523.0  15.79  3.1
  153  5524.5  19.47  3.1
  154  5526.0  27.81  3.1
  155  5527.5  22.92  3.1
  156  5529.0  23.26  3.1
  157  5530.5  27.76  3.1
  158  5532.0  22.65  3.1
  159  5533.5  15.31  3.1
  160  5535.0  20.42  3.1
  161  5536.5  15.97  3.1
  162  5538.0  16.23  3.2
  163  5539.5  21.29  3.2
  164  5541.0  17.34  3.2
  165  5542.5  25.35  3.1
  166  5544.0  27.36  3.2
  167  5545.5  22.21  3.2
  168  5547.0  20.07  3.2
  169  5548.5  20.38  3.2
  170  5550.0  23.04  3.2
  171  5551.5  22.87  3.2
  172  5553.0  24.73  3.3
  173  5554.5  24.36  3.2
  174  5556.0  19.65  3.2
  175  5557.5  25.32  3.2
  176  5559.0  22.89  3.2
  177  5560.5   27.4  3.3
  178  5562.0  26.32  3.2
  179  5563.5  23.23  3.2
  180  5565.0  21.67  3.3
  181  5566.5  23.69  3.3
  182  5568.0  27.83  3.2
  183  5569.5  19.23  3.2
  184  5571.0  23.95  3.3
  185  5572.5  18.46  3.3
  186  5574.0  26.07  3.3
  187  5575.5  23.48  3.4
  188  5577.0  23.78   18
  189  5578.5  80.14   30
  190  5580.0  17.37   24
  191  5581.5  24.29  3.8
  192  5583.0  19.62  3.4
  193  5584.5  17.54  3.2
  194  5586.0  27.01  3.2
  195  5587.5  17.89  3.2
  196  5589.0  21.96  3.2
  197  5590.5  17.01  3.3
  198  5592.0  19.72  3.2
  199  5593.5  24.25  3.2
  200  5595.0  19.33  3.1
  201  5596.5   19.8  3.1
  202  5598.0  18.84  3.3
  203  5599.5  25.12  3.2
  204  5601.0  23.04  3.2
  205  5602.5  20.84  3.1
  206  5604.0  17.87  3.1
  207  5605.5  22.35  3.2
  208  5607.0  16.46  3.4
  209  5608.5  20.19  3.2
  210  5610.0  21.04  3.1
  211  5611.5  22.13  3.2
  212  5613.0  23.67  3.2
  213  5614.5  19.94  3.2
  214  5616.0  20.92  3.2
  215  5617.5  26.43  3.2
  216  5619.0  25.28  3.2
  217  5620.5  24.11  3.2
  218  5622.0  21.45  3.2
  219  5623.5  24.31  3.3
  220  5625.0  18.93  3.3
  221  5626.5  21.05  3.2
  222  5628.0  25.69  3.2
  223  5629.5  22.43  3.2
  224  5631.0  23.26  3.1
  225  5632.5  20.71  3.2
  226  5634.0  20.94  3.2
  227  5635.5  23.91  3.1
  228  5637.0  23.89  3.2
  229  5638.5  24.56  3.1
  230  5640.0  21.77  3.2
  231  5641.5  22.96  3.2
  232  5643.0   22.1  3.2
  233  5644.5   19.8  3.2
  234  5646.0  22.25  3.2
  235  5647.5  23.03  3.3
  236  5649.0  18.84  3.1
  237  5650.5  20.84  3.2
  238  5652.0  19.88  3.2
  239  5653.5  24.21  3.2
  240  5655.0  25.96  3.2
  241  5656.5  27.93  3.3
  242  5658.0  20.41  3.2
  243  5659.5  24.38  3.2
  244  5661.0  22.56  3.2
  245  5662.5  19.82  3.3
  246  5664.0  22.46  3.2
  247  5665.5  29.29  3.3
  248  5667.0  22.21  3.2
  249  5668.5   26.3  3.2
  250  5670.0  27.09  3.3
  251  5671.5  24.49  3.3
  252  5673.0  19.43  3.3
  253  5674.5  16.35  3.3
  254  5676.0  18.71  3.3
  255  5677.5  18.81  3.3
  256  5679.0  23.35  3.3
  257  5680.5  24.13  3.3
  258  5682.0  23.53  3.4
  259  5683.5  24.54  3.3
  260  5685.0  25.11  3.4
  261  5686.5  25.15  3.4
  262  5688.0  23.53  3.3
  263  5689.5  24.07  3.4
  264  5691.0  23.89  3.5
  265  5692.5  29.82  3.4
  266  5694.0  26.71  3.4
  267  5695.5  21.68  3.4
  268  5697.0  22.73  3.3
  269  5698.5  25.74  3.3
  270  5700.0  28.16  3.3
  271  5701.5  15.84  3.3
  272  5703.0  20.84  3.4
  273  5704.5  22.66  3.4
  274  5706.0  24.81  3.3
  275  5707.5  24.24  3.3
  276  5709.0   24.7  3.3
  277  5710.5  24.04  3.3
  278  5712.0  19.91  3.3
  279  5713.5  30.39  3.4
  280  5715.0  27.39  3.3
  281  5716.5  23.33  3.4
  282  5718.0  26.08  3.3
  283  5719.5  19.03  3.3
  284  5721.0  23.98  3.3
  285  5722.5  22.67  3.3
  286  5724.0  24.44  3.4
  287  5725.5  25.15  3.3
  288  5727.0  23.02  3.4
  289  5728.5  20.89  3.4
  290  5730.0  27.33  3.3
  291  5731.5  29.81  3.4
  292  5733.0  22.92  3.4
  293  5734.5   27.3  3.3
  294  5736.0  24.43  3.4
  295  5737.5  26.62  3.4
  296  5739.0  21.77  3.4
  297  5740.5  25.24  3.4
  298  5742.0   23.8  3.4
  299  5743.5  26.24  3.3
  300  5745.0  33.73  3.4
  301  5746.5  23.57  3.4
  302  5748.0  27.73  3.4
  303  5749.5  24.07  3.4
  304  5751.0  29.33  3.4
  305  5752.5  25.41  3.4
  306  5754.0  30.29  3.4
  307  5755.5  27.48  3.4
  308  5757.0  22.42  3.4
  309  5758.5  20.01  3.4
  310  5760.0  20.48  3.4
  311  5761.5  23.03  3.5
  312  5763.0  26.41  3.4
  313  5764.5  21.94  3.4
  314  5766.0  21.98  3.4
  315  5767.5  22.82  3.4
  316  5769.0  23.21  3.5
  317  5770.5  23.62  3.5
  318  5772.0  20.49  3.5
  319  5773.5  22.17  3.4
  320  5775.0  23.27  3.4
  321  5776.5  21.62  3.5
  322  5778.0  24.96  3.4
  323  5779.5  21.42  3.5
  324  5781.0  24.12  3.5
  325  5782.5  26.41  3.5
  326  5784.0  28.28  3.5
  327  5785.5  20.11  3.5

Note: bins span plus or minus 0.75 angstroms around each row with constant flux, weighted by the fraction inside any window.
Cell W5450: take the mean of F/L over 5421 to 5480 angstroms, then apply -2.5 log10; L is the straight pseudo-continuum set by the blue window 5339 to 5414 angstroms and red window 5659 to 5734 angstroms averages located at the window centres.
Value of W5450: 0.06 mag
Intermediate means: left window 21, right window 23.8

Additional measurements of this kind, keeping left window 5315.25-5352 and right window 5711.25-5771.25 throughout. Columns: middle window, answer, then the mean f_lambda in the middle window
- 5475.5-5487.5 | 0.38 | 16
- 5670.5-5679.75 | 0.19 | 20.4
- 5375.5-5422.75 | 0.09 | 20.2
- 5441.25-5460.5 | 0.12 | 19.9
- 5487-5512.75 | 0.13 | 20.2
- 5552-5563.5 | -0.05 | 24.3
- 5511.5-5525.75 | 0.22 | 18.7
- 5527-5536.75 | 0.08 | 21.4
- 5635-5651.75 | 0.09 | 22.1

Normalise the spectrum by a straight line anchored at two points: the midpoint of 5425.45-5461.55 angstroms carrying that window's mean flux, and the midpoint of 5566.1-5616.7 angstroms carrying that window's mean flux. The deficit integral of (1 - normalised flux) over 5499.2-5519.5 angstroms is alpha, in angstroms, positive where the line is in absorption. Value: 1.8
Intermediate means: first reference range 20.9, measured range 19.9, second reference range 23.1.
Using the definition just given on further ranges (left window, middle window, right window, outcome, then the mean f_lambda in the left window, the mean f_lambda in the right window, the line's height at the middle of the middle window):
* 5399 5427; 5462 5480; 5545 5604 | 2.2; 21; 23.6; 22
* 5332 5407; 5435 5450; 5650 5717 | 1.5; 21.1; 23.6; 21.7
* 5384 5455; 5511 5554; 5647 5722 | 2.2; 20.7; 23.4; 21.9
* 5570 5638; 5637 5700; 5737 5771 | 1.5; 23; 24.8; 23.8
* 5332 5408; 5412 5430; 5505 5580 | 0.4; 21.1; 22.8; 21.6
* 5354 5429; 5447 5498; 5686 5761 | 6.6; 20.9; 24.7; 21.8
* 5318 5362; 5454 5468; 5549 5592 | 2.4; 21.6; 24.6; 23.2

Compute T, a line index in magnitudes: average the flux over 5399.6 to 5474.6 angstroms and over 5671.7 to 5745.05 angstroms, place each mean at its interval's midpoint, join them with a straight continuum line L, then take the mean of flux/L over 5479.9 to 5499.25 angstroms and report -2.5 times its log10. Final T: 0.19 mag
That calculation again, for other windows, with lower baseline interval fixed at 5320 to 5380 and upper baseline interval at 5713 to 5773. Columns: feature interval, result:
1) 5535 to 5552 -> 0.10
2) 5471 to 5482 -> 0.24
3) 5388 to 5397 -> 0.12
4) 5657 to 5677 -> 0.07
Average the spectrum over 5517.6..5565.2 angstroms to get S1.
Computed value 21.7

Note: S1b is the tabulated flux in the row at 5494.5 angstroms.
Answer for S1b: 19.14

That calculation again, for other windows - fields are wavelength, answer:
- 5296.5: 16.94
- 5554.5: 24.36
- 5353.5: 22.1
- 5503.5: 23.53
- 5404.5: 17.51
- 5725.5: 25.15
